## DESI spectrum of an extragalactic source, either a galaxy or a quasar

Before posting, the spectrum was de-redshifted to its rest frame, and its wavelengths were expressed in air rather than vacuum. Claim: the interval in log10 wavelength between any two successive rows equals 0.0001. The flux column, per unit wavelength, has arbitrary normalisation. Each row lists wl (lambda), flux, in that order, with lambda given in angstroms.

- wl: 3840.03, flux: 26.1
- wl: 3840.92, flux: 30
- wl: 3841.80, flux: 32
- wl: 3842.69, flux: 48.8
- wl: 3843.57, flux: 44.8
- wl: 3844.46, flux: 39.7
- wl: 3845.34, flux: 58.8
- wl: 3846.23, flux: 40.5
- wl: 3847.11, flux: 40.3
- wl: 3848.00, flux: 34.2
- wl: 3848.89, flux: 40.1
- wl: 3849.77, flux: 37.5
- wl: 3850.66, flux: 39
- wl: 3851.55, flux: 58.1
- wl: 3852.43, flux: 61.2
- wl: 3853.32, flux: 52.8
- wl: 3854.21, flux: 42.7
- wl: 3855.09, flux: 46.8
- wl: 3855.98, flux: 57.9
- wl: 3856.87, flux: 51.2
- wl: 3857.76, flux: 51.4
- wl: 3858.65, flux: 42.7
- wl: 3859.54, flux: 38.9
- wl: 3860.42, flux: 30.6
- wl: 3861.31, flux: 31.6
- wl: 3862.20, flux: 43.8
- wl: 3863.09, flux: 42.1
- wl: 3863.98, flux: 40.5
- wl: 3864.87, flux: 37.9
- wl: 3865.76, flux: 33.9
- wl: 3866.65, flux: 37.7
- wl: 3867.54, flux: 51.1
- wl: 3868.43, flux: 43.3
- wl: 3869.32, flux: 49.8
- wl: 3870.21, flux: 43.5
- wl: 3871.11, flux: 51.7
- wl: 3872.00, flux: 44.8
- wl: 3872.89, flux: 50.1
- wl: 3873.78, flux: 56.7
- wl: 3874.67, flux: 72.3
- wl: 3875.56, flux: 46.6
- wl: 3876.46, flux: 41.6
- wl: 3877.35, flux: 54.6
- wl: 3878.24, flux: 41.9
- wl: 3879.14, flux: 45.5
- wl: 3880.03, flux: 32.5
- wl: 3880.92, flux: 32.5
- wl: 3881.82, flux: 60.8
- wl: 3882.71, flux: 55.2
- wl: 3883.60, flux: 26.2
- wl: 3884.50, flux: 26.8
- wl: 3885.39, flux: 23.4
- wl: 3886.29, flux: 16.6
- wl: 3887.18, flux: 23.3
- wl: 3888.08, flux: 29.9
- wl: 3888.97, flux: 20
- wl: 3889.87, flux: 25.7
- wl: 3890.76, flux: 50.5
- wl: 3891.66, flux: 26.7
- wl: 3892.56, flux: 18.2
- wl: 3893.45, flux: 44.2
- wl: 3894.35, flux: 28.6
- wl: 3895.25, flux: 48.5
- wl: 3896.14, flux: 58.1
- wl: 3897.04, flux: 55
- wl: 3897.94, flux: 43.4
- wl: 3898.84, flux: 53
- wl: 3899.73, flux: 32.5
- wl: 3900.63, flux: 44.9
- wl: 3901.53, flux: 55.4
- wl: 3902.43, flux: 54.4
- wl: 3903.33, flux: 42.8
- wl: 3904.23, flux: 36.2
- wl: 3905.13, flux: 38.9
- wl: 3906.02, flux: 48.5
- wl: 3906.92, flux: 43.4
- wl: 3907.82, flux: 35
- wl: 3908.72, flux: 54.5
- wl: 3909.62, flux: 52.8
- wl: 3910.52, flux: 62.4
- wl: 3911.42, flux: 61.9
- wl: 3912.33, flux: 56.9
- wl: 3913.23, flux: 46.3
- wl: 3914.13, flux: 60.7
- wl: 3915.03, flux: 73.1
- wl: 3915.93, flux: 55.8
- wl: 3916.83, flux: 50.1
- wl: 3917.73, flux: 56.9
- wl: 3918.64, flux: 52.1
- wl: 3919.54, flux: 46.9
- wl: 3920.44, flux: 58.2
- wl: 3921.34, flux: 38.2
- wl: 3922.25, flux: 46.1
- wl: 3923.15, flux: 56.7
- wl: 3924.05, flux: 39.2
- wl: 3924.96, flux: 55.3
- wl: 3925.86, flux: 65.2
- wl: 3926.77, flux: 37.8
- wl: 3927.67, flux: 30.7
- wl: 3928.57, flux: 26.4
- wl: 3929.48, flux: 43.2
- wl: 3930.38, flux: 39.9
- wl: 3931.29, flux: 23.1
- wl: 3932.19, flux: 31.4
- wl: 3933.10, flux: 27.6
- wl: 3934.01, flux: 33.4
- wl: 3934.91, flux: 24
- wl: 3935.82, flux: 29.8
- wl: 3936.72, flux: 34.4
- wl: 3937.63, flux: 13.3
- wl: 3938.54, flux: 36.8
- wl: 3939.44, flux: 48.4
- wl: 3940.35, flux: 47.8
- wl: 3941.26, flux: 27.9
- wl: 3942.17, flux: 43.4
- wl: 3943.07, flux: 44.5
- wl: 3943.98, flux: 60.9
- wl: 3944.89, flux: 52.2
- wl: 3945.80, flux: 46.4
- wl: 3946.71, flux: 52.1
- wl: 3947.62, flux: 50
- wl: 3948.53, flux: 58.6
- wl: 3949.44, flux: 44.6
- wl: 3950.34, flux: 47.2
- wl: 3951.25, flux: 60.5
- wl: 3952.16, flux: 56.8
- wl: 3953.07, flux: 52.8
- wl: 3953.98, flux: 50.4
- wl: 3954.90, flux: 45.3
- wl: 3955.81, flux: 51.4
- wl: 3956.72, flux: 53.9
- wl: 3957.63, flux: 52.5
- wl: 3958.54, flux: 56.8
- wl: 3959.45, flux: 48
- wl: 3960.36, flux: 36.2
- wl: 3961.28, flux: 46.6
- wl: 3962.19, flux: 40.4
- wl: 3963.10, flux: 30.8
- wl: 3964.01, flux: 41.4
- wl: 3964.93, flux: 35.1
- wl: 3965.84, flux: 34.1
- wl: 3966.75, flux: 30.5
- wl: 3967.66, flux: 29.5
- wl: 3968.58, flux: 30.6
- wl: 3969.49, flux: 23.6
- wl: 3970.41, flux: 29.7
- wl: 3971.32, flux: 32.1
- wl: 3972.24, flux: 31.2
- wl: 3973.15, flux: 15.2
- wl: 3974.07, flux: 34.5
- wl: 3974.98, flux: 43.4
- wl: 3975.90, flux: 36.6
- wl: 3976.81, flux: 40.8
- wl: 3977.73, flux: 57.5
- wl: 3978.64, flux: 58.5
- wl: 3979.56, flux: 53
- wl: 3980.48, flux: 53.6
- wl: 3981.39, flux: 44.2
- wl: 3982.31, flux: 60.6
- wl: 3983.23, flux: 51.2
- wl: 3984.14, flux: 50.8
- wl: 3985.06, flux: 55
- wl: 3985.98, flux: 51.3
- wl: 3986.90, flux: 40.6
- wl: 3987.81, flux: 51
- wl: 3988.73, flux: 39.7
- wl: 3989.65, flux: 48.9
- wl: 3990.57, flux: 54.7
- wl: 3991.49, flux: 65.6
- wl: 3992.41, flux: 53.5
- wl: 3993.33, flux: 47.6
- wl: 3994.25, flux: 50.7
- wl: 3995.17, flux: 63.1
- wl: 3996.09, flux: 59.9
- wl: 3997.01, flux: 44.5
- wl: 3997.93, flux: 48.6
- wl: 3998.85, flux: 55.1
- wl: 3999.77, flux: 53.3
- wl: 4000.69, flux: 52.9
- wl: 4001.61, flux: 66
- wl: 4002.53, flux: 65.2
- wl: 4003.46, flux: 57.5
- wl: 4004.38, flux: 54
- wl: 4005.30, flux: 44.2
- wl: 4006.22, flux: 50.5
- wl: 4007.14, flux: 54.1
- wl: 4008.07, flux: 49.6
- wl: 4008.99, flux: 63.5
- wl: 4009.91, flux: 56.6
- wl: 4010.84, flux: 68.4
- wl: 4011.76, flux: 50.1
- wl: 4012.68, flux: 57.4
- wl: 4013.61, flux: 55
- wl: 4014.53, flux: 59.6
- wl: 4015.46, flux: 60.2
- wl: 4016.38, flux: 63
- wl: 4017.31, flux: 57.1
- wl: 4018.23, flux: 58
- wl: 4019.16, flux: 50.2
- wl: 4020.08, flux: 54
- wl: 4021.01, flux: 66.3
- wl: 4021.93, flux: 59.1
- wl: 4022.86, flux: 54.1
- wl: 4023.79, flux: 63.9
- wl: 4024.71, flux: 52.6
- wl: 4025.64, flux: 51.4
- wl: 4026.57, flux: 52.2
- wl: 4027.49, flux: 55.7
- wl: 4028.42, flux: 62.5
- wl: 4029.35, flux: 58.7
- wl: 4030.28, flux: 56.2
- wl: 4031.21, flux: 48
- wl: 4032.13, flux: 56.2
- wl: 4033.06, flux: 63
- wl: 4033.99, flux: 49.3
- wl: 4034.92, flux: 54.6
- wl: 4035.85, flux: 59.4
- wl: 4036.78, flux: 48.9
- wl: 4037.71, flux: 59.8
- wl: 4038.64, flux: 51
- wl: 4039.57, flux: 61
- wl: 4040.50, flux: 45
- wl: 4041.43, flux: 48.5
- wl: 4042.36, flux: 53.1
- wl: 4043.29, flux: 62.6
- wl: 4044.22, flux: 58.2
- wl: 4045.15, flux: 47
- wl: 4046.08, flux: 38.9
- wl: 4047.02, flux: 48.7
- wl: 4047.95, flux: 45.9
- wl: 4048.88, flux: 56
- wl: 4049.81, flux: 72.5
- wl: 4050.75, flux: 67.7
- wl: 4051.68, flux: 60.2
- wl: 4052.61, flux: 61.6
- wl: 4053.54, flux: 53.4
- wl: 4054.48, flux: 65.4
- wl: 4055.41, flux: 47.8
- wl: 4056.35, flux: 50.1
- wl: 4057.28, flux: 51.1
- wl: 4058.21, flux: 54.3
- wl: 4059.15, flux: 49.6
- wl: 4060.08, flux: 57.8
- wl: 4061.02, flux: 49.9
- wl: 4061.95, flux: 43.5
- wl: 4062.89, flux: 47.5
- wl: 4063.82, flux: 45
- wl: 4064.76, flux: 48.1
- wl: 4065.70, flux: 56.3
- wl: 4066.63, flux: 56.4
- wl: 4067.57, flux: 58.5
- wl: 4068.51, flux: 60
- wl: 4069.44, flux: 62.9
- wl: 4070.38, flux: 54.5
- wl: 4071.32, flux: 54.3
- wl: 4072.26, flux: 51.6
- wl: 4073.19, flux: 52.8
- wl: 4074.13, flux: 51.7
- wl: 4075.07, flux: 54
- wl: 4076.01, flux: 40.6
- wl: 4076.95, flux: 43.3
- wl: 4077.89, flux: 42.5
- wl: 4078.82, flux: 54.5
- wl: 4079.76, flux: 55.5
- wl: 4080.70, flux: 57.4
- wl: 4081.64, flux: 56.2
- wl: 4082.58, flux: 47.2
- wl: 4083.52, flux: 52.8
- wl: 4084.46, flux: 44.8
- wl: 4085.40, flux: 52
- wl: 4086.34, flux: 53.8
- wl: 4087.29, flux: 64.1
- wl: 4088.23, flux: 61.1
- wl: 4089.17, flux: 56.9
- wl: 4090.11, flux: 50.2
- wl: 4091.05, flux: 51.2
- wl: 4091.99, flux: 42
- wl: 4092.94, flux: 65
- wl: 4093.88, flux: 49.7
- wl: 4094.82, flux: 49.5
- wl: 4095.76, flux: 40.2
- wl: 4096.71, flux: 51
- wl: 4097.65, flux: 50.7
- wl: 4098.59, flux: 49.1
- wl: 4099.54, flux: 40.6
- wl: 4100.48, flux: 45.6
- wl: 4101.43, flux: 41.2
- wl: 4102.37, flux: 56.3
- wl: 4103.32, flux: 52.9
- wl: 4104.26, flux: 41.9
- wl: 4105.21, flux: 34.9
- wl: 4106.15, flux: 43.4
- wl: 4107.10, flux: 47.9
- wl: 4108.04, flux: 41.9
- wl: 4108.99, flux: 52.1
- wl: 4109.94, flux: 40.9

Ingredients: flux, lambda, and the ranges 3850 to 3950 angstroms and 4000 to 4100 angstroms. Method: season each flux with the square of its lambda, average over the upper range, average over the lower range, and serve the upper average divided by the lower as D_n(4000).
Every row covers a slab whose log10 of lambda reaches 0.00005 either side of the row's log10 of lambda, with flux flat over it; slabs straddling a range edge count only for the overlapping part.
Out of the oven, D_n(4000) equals 1.33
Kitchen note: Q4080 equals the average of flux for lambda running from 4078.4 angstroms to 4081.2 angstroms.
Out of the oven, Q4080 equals 55.8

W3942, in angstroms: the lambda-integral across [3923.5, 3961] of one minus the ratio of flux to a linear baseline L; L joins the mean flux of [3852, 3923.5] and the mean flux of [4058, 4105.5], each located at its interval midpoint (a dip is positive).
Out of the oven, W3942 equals 2.6 angstroms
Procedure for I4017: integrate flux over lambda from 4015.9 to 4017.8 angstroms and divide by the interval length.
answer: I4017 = 60.2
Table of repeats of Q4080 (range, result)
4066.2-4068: 57.3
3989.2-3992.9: 55.6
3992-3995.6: 53.6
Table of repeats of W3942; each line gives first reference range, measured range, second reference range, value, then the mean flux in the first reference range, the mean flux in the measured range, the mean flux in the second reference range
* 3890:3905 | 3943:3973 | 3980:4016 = 3.4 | 42.8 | 43.8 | 54.1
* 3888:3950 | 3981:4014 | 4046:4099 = -3.5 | 44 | 53.8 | 52.9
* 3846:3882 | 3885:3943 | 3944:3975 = 2.4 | 45.1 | 42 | 42.7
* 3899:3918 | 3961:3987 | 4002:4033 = 6.5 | 50.6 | 40.8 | 56.6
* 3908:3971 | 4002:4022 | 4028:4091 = -2.7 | 44.6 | 57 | 53.8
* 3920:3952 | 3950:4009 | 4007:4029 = 3.4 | 42.3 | 47.4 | 57.3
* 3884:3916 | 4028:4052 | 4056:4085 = -2.3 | 42.9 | 55.1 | 51.8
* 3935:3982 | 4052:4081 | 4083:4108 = -2.8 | 42.6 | 52.7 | 49.4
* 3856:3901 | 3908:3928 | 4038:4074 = -3.9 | 41.2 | 52.5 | 53.9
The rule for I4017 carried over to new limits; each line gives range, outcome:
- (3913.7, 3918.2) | 59.3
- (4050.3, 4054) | 60.9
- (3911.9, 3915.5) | 59.3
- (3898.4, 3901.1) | 43.6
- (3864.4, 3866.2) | 36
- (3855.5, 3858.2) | 53.3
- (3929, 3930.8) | 41.4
